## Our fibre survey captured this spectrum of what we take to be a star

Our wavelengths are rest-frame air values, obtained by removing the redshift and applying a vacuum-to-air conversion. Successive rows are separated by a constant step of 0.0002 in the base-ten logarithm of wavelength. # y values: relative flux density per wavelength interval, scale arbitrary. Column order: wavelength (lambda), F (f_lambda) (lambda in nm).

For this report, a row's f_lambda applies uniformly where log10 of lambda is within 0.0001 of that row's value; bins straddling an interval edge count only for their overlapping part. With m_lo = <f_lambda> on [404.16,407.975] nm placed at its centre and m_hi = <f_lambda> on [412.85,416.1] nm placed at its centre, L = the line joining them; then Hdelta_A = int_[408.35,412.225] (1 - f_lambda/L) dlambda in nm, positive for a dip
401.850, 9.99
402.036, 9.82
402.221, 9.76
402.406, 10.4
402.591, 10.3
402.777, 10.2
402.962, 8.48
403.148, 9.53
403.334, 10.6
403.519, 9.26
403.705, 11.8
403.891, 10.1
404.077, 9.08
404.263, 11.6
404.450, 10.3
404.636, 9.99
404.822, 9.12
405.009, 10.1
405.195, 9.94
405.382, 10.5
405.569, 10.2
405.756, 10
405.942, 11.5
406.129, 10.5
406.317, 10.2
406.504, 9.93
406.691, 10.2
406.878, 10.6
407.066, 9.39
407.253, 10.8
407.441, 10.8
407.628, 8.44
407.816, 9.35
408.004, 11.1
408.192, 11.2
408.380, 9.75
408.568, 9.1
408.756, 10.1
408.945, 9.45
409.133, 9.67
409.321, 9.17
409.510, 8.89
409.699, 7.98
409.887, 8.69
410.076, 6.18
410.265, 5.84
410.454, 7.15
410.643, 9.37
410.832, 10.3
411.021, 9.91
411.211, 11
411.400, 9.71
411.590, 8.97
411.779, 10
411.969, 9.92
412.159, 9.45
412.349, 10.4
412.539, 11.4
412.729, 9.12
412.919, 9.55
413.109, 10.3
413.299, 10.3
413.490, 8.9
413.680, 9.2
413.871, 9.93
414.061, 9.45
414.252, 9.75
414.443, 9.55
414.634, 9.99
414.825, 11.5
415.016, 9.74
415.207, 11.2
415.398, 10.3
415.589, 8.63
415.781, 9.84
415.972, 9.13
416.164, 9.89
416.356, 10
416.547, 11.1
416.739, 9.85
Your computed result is 0.37 nm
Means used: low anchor 10.2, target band 9.06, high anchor 9.84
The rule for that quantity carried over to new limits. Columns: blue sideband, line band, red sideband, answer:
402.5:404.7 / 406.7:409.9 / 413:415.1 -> 0.092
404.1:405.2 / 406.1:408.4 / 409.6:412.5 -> -0.118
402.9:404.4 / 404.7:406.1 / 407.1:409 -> -0.021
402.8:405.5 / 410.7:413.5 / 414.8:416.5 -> 0.011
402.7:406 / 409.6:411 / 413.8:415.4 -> 0.290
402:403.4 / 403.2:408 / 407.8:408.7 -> -0.075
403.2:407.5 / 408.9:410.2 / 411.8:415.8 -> 0.209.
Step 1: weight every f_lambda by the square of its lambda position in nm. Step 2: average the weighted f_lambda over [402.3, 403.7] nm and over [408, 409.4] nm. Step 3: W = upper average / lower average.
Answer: 1.02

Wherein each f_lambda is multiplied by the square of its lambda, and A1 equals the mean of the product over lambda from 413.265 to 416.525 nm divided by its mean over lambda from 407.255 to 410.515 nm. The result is 1.12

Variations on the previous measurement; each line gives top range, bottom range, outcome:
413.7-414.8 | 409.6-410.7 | 1.34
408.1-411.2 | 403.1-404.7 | 0.90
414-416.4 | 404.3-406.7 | 1.02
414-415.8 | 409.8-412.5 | 1.12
